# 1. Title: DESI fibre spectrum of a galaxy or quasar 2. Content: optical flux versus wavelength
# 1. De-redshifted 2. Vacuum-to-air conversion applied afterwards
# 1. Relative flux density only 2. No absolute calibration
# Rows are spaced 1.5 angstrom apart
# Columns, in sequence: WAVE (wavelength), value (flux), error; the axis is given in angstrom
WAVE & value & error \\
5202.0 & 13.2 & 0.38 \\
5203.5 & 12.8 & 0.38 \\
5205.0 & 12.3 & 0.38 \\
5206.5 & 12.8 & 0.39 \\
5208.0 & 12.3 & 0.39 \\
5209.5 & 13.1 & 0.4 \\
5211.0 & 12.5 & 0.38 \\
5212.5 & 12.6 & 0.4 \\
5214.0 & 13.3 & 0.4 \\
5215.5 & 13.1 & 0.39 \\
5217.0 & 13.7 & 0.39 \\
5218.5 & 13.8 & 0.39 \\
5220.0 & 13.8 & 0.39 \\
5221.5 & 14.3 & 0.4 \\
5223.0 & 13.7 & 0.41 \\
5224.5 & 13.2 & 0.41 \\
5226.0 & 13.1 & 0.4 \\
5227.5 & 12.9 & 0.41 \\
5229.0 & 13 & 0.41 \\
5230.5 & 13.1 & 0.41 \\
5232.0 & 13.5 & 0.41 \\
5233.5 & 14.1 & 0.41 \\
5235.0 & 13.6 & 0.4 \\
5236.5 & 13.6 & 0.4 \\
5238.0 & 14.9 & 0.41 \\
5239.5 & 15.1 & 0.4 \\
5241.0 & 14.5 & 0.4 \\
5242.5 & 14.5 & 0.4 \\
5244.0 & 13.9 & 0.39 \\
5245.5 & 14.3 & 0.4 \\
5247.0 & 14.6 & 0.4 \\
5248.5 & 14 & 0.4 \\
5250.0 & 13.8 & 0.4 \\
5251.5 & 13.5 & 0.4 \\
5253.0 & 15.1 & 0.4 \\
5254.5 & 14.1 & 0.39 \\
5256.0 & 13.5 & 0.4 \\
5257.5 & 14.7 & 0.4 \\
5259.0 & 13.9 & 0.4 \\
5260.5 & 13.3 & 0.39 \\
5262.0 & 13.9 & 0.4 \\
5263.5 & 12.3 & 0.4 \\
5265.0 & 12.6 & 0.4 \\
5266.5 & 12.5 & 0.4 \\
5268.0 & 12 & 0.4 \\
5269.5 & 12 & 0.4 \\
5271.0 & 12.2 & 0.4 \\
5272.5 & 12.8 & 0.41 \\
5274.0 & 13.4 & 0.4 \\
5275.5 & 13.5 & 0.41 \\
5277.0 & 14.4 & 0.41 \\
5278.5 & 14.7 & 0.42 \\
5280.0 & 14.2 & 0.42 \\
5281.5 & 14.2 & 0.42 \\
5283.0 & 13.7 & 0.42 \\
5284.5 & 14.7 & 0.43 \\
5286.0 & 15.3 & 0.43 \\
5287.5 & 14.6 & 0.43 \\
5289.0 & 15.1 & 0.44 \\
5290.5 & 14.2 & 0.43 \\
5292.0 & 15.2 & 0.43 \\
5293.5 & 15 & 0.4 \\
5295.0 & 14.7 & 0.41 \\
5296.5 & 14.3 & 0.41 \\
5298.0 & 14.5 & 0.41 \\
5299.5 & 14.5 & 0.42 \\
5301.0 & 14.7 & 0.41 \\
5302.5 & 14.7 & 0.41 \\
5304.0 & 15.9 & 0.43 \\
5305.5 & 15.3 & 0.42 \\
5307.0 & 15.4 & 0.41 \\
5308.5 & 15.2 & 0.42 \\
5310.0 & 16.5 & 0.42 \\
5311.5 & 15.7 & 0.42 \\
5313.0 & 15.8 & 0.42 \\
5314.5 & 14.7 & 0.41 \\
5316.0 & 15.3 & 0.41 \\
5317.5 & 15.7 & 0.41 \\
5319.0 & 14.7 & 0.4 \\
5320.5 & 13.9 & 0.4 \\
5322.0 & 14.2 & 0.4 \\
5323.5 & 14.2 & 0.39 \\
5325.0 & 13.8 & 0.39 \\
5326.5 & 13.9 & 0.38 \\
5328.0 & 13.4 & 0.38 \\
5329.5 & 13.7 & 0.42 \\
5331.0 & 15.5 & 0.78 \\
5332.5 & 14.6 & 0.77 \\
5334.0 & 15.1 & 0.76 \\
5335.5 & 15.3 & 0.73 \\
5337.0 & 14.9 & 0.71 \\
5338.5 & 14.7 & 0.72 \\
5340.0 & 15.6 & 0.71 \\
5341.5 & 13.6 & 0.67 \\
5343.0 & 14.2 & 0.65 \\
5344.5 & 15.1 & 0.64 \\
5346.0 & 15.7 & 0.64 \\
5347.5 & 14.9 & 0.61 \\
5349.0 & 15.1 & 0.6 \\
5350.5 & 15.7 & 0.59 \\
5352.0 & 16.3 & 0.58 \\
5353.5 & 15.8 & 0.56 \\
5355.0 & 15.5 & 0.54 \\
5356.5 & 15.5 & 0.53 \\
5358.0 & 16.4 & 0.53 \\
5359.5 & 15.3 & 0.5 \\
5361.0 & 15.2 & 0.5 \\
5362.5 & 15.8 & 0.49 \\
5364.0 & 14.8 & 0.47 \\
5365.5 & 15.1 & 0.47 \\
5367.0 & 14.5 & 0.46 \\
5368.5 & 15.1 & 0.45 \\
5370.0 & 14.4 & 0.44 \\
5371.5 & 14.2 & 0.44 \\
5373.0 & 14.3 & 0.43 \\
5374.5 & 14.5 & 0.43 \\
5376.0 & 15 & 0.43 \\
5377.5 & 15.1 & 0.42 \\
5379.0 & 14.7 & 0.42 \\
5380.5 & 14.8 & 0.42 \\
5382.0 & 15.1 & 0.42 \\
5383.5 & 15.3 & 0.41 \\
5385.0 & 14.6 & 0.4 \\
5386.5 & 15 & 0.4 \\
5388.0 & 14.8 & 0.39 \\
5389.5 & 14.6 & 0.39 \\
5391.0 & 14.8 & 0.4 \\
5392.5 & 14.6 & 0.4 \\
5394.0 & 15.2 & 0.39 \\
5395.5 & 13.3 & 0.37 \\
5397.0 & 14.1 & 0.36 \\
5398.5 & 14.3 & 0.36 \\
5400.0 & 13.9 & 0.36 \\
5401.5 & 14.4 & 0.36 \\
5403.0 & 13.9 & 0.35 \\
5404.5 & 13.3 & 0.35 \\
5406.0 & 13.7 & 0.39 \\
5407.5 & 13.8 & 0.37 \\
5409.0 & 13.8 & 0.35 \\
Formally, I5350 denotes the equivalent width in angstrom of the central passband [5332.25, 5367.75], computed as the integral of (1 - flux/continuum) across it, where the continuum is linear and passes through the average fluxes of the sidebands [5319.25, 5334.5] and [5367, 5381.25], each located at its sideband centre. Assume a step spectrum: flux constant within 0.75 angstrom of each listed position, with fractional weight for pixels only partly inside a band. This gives -1.9 angstrom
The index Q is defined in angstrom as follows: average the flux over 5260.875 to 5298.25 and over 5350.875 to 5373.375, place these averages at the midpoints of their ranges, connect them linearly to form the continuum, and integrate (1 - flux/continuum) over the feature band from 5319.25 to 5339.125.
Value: 0.37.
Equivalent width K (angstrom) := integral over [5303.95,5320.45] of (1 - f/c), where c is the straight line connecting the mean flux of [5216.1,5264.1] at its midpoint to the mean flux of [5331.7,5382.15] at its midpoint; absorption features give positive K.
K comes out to -0.9 angstrom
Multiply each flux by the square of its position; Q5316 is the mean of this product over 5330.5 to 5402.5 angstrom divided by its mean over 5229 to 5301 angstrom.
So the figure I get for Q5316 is 1.11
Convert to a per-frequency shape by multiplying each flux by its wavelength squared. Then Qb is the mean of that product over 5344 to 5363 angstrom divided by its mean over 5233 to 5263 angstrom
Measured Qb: 1.1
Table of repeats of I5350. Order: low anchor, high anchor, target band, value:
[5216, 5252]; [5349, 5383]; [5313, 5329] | 0.3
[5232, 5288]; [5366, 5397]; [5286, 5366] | -3.9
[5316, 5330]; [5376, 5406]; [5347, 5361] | -1.2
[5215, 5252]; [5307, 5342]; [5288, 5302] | -0.2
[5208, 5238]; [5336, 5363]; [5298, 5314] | -0.7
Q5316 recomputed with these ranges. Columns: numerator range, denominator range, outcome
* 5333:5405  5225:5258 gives 1.12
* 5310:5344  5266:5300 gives 1.07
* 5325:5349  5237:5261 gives 1.07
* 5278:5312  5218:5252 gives 1.10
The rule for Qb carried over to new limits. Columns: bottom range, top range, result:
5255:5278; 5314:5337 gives 1.13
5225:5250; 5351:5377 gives 1.14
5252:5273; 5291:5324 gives 1.16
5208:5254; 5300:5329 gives 1.12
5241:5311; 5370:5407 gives 1.07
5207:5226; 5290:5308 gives 1.16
